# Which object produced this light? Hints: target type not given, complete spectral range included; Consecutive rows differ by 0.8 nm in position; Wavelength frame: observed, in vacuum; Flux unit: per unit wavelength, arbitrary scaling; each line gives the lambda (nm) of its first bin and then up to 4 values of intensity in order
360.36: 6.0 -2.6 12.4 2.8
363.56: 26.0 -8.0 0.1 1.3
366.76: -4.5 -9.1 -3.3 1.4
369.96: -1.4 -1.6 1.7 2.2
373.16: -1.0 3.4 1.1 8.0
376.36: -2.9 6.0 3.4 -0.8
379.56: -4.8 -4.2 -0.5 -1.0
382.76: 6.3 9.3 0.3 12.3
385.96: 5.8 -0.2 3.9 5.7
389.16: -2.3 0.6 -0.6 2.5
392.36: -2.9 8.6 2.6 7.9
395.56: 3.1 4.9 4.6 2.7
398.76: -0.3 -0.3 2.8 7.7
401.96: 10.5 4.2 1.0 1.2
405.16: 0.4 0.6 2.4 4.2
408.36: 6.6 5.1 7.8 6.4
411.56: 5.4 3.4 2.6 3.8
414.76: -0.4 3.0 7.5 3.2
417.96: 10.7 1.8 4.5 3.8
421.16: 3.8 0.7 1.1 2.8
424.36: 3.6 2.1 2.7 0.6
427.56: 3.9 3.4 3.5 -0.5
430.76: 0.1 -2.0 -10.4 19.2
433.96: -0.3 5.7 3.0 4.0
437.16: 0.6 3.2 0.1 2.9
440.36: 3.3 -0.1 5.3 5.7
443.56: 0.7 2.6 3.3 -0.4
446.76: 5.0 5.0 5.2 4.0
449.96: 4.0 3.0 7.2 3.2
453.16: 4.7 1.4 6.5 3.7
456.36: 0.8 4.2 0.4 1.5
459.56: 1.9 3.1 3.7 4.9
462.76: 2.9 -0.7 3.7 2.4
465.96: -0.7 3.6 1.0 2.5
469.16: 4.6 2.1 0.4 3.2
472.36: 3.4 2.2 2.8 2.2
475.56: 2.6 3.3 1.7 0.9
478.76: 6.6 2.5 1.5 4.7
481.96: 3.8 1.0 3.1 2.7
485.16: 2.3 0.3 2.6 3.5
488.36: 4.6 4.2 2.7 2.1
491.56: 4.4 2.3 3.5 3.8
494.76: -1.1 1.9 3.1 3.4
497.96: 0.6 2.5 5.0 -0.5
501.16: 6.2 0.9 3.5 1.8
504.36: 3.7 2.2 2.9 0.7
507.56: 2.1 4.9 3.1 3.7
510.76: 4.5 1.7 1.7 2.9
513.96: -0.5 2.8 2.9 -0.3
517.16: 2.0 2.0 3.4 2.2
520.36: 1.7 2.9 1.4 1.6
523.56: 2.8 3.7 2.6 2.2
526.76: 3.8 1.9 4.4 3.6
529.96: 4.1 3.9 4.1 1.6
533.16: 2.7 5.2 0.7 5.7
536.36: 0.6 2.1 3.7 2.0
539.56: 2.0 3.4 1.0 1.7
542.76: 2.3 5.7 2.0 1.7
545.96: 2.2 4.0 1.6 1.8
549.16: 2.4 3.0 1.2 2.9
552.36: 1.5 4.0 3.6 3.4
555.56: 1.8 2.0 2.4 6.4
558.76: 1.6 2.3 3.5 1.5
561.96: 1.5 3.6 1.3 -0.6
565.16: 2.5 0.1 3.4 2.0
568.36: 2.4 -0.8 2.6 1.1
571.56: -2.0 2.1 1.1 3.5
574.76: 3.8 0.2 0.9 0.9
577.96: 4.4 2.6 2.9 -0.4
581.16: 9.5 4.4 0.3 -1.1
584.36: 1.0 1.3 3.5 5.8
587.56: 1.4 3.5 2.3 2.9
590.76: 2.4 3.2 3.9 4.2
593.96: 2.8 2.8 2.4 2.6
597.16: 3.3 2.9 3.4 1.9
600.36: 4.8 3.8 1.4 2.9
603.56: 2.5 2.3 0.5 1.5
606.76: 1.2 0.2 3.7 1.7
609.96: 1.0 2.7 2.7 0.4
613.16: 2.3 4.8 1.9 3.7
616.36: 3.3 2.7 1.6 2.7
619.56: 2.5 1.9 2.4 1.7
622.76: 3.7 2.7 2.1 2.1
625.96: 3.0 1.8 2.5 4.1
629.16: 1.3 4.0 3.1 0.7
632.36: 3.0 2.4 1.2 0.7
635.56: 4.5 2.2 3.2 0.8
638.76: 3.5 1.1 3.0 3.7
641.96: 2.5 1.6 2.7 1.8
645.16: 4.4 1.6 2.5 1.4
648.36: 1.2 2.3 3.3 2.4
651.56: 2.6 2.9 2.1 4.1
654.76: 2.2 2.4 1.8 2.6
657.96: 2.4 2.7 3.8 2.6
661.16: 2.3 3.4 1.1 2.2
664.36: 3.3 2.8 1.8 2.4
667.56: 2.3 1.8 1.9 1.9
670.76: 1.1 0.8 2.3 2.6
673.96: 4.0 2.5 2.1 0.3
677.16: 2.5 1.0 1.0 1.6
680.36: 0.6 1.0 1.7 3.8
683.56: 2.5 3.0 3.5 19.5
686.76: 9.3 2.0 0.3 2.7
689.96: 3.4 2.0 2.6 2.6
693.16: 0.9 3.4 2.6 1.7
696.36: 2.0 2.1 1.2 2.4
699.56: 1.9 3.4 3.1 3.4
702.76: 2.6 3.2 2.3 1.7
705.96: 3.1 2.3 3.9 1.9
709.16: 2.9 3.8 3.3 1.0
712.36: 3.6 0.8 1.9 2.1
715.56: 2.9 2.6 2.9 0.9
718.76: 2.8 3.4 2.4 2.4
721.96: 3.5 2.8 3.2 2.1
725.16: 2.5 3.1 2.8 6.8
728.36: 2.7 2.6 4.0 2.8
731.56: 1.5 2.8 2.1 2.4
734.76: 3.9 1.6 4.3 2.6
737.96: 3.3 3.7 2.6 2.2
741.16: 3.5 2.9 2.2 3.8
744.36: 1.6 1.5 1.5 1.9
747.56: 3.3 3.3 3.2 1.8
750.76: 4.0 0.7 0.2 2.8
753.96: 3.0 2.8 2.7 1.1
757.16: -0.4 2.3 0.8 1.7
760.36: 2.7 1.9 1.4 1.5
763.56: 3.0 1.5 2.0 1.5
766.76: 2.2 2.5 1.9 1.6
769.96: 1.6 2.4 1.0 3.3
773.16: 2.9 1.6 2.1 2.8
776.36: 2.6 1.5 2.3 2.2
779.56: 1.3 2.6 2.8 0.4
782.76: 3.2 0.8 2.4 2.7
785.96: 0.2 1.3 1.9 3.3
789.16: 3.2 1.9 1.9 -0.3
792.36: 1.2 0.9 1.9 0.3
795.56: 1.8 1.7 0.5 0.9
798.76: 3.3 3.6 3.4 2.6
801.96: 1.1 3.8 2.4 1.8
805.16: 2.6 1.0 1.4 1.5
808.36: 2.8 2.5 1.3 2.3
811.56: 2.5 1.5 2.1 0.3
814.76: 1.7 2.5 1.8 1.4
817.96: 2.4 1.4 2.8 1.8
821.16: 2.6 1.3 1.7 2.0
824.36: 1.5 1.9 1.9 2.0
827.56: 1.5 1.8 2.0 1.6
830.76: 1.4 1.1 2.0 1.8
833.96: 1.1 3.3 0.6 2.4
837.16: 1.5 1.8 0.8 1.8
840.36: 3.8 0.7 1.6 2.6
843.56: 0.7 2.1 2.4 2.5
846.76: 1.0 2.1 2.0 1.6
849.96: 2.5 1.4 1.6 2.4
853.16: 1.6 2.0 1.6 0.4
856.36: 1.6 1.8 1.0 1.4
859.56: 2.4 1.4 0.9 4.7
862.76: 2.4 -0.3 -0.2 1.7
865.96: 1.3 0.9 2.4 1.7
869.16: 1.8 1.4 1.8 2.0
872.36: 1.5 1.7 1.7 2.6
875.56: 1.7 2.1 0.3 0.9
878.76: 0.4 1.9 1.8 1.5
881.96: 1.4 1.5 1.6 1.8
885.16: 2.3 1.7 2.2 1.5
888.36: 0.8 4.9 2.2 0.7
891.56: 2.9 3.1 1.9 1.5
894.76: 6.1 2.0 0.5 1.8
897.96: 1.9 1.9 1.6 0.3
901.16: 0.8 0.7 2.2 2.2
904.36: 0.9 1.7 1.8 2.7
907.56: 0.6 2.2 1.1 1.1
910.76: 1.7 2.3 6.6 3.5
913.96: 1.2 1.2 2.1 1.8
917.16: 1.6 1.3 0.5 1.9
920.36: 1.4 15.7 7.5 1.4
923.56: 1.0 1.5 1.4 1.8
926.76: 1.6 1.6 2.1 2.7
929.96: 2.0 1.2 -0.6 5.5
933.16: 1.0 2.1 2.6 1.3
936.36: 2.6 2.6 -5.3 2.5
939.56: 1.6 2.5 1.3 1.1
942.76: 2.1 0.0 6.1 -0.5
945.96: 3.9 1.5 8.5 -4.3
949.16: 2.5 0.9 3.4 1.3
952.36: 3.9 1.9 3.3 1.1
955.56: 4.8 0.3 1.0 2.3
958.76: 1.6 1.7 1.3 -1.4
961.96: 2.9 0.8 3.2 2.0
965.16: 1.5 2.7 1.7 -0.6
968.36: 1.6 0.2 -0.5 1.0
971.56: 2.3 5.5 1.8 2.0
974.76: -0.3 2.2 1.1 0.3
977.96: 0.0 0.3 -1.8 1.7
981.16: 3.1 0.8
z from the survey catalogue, 0.84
